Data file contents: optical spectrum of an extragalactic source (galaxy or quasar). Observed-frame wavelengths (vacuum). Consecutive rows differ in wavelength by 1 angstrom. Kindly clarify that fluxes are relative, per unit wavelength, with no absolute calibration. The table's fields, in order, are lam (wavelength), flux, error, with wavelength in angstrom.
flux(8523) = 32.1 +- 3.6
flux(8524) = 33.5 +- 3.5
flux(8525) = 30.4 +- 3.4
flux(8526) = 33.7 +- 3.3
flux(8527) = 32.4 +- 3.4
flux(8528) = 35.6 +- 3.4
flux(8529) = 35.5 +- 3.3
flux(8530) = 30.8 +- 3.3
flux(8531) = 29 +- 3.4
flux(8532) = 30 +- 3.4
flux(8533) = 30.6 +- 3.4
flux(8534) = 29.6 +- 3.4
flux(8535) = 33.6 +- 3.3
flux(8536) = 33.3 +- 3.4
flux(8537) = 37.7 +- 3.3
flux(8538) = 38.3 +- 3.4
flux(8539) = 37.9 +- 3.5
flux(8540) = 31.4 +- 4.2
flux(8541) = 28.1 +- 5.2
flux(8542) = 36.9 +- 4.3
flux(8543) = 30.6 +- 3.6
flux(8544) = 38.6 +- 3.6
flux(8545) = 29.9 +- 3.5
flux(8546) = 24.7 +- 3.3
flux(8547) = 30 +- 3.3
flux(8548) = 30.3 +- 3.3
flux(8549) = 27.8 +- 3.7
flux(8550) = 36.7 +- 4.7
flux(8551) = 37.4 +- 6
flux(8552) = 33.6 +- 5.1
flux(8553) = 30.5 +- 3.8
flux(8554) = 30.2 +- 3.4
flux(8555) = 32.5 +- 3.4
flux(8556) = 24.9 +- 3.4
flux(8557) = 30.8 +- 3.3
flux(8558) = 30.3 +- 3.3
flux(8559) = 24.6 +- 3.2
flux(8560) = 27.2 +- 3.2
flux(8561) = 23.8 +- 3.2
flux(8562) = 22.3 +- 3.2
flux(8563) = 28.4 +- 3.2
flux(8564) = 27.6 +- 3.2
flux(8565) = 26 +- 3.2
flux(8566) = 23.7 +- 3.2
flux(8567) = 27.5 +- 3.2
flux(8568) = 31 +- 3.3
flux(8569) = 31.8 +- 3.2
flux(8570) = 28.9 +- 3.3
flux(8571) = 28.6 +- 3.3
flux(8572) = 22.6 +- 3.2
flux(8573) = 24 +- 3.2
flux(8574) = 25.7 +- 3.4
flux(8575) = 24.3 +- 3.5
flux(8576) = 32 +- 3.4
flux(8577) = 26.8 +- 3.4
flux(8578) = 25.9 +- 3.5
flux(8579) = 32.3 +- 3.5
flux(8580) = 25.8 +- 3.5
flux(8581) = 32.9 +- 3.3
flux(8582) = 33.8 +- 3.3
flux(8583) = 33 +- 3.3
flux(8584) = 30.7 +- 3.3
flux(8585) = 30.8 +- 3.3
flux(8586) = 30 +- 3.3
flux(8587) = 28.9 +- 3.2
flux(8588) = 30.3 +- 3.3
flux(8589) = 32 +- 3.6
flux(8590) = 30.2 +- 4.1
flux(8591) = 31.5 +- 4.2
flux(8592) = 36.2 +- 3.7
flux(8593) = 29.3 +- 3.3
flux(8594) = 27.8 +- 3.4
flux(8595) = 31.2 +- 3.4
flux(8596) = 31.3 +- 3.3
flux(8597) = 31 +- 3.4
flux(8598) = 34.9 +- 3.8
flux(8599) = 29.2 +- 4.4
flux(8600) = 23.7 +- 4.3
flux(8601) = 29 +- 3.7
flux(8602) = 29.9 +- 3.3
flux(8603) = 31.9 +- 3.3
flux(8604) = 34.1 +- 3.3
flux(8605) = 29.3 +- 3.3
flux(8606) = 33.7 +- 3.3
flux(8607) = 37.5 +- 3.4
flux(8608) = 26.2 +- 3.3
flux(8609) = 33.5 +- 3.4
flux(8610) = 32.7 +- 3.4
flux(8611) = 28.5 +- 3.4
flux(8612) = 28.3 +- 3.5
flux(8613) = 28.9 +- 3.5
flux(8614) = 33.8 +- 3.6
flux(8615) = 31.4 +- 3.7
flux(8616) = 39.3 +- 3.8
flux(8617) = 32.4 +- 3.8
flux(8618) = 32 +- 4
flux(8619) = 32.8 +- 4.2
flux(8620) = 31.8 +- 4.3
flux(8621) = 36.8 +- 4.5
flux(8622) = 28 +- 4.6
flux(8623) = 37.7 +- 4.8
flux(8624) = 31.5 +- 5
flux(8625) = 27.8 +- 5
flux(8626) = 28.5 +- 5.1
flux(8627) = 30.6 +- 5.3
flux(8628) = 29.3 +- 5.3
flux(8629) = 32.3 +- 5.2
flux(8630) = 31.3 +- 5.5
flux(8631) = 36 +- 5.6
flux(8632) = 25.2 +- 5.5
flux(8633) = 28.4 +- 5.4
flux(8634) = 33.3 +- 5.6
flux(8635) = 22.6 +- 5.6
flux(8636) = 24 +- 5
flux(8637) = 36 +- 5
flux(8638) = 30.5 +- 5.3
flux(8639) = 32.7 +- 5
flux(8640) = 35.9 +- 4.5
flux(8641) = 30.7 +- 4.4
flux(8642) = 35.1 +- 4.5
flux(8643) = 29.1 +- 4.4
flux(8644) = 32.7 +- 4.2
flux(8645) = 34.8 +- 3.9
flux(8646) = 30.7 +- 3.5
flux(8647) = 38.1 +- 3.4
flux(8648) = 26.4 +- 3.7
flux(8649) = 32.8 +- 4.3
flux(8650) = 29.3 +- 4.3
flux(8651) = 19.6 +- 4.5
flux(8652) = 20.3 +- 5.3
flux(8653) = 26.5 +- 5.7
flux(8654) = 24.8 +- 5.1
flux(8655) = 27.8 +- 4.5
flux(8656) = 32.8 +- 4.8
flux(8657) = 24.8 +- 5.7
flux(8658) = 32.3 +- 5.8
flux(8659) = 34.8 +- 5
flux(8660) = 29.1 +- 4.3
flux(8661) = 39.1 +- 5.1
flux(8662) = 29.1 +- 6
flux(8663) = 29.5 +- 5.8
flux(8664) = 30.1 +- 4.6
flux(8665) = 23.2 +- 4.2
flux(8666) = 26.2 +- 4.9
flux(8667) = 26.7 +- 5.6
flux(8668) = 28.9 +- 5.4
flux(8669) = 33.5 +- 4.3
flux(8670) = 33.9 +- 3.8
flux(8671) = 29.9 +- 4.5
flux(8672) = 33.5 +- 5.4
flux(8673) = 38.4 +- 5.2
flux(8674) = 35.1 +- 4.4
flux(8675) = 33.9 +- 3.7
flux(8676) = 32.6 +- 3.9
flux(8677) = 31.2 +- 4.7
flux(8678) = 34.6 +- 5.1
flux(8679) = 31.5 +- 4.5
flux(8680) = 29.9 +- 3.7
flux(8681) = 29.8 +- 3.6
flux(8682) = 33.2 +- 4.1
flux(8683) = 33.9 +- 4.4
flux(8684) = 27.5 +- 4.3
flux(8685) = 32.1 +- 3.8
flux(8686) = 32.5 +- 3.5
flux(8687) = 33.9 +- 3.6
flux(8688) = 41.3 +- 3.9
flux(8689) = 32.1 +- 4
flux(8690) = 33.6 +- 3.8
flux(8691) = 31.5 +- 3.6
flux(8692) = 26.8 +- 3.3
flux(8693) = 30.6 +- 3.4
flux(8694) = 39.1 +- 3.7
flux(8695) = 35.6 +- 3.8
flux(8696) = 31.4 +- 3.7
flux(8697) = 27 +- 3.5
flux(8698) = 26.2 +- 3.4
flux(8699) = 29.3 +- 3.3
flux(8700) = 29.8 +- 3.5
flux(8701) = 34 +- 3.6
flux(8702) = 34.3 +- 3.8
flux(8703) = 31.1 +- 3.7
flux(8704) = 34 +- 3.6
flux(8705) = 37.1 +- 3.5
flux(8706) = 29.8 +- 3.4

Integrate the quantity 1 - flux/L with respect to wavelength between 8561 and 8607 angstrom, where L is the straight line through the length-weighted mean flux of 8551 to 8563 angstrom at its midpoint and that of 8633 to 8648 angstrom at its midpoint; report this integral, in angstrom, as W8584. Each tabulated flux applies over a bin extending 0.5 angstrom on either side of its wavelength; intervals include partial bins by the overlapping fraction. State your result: 0.3 angstrom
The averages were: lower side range 28.6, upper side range 31.6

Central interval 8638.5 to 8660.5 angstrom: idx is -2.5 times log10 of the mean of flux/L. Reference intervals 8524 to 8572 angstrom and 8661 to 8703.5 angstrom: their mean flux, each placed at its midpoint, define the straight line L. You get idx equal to 0.05 mag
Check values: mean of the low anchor 30.7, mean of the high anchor 31.7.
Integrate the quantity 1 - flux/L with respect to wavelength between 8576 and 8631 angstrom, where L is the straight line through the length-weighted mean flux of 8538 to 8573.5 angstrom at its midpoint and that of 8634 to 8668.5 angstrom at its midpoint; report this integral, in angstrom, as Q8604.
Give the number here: -2.9 angstrom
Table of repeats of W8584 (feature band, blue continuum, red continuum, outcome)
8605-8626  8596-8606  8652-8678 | -1.0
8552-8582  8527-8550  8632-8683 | 3.8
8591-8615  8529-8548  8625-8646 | 0.3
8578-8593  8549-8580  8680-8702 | -1.1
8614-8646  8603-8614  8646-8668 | -1.5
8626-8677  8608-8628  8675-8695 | 2.7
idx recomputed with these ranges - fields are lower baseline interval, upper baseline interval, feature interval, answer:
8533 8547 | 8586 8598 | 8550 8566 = 0.12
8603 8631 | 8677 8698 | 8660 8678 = 0.02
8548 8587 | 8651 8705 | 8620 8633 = -0.04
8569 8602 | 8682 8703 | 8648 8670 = 0.10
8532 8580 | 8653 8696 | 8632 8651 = 0.01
